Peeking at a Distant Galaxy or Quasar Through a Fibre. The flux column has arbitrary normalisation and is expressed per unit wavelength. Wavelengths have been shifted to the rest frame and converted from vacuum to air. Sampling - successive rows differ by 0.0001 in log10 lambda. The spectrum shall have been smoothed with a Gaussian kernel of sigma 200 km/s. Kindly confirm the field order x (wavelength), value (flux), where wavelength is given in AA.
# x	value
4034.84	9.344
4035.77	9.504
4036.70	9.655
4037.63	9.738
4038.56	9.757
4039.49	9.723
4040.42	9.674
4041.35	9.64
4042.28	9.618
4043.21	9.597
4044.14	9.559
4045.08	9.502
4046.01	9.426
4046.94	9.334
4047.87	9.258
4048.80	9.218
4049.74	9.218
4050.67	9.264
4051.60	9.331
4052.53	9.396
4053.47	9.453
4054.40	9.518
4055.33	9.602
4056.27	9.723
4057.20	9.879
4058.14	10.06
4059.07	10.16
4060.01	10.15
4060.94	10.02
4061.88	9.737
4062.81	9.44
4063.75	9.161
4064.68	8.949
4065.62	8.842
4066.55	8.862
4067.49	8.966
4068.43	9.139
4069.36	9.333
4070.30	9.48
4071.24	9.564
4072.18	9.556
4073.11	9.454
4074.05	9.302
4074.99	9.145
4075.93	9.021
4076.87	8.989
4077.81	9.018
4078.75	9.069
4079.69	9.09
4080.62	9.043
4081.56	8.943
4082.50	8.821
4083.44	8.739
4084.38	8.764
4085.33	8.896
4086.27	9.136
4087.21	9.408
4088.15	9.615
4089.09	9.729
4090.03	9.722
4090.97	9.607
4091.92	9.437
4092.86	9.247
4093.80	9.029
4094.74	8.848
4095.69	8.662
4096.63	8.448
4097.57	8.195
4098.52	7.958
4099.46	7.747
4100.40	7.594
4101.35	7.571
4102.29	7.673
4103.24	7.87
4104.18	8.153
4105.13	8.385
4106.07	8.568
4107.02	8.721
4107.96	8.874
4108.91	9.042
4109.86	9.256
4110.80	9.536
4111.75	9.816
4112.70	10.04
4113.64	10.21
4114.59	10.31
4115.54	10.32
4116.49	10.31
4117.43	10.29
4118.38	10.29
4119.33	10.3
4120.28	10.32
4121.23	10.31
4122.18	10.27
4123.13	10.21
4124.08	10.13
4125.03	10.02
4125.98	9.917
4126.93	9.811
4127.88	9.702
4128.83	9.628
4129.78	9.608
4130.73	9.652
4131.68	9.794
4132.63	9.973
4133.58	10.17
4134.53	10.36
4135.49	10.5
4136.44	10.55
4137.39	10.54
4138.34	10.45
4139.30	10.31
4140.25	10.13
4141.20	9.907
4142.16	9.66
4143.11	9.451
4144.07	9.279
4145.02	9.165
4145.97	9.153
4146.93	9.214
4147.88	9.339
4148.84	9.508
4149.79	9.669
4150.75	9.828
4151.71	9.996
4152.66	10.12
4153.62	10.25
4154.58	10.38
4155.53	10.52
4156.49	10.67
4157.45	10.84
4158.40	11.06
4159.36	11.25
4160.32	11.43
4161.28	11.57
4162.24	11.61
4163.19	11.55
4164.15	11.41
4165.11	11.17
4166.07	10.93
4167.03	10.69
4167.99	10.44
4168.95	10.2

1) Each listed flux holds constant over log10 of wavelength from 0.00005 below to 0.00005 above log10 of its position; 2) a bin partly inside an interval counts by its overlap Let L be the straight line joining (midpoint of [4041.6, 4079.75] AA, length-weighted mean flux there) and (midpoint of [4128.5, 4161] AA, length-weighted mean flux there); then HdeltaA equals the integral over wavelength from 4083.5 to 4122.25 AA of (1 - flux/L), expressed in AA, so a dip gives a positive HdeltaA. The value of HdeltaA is 2.3 AA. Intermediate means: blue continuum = 9.4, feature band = 9.17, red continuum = 10.1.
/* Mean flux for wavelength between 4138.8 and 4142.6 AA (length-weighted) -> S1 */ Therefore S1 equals 9.99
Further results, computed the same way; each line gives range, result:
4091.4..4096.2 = 9.04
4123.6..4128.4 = 9.91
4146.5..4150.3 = 9.44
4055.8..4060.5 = 9.99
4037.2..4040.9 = 9.72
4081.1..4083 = 8.88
